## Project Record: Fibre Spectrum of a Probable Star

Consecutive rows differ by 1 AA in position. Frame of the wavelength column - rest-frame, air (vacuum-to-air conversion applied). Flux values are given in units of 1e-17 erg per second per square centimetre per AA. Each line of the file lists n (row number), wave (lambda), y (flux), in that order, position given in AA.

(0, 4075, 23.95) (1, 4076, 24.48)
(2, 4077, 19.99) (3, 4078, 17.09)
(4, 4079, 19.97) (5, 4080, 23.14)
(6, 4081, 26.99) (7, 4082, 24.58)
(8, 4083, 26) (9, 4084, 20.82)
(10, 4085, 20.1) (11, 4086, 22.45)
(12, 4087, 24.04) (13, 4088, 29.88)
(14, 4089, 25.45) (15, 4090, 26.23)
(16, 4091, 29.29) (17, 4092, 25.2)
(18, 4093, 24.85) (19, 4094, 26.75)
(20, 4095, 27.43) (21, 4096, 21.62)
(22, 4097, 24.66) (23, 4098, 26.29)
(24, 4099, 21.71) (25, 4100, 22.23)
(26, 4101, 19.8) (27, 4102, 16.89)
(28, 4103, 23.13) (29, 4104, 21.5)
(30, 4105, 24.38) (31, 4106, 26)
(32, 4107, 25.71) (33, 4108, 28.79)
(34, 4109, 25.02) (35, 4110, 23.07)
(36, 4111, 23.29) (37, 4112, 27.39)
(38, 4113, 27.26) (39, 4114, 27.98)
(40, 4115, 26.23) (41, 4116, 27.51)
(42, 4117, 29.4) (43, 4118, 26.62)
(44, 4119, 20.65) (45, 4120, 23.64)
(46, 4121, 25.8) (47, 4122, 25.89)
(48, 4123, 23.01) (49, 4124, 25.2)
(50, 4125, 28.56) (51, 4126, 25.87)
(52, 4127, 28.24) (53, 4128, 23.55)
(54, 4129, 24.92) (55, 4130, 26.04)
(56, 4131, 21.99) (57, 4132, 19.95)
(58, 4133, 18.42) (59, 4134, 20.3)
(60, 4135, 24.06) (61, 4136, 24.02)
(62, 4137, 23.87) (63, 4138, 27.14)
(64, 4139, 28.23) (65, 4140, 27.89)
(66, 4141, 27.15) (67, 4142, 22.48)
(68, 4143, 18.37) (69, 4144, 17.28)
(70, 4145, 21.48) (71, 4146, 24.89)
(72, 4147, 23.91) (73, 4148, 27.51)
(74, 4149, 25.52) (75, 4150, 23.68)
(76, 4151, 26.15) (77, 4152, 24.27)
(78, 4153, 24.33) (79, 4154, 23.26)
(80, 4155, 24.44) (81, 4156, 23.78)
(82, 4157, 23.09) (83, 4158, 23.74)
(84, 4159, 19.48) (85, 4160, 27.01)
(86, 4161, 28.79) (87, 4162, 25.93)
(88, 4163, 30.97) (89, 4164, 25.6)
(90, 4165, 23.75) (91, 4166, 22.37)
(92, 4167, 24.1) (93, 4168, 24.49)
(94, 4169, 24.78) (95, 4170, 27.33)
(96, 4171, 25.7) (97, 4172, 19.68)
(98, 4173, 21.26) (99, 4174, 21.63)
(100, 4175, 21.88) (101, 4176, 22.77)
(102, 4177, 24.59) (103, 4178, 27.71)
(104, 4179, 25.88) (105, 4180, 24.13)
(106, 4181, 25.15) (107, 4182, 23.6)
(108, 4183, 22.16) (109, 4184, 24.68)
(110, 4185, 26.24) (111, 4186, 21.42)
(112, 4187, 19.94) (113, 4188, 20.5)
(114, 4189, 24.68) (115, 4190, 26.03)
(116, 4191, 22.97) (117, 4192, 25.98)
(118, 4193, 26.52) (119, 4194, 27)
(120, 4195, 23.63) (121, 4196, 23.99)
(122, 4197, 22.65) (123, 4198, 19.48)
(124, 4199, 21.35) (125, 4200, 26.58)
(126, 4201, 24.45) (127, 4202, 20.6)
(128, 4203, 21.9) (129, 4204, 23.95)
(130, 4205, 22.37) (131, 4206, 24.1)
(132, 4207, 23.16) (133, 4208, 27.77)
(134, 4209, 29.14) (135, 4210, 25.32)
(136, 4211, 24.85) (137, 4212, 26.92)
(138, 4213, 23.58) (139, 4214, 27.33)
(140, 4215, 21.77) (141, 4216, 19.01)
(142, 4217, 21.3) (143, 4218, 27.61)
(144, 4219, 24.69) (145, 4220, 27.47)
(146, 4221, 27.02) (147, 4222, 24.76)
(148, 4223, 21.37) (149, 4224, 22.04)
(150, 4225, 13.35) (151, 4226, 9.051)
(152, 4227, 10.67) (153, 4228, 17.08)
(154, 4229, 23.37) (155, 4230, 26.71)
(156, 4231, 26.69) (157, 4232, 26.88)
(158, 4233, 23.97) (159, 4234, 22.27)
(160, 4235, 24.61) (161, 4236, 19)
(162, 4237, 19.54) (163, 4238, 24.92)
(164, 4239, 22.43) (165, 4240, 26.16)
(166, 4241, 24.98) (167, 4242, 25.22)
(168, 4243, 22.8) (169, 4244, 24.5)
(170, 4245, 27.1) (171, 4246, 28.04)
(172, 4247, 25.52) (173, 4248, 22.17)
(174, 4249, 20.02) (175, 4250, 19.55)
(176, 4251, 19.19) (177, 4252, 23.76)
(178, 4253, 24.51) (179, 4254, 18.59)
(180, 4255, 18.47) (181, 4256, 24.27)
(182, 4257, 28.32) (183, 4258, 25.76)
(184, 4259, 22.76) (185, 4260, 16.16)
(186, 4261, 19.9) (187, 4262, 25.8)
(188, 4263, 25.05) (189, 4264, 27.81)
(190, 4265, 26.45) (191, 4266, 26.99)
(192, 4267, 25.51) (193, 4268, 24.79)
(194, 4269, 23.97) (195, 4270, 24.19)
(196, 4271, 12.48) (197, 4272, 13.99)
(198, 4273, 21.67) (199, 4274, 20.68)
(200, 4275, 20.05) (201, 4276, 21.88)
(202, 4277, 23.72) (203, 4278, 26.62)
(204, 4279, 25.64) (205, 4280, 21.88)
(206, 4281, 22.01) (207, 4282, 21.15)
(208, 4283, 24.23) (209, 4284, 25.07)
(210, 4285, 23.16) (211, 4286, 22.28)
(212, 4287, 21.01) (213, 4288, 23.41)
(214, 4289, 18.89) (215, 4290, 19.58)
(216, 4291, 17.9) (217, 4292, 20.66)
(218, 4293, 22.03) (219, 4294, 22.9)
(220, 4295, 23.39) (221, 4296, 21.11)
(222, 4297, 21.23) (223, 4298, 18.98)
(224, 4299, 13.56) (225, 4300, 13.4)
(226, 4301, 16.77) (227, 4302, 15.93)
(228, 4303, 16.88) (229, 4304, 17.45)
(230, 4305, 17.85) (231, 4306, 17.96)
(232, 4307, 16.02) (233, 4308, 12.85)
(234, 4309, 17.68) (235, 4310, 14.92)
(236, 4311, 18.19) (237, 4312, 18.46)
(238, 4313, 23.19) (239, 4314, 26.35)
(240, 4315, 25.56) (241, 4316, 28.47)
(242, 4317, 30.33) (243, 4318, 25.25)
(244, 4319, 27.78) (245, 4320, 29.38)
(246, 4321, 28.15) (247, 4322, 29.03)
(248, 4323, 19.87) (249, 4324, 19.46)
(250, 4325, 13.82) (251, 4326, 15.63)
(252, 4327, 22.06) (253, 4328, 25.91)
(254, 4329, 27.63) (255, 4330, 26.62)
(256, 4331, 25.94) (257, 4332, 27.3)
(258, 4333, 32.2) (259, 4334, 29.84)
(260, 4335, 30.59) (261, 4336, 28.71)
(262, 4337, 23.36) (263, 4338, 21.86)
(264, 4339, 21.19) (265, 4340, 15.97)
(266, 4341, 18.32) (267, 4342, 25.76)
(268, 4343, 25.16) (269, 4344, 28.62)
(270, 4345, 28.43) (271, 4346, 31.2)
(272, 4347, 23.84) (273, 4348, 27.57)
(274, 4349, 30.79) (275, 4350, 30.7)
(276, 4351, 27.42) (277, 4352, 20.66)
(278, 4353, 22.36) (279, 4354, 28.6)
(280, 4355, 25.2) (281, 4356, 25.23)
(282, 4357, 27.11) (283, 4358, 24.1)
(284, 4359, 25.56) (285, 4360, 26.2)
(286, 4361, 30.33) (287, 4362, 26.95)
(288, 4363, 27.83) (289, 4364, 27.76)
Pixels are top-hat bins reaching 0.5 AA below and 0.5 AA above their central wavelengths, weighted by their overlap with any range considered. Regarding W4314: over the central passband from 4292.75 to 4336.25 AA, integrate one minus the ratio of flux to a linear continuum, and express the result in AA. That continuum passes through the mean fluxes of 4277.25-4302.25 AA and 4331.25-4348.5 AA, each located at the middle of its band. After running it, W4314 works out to 2.5 AA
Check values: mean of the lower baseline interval 21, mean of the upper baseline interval 25.9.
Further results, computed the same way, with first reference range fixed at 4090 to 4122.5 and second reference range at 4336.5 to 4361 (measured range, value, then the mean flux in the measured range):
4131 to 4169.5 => 1.36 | 24.1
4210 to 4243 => 3.10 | 22.7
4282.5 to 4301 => 3.39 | 20.6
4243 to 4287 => 3.98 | 22.9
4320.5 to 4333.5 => 0.60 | 24.1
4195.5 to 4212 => 0.74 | 23.9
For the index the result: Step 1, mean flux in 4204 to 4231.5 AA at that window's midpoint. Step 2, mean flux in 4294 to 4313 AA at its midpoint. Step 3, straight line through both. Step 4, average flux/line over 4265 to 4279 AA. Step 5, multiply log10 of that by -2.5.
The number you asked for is -0.141 mag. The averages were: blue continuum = 22.9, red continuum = 17.7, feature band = 22.3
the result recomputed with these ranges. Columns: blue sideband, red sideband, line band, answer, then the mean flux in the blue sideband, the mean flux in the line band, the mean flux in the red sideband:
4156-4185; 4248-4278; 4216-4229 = 0.133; 24.4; 20.6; 22.4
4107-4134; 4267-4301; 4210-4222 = -0.089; 25.1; 24.7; 21.1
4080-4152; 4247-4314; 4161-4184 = -0.051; 24.5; 24.4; 21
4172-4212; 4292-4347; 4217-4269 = 0.014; 23.9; 23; 22.5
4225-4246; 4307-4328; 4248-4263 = 0.013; 22.3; 22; 22.3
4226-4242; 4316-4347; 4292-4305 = 0.281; 22.3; 18.7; 25.2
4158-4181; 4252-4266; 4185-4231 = 0.047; 24.5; 23.1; 23.5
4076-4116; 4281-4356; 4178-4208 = -0.006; 24.2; 23.8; 22.9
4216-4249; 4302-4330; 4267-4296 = 0.017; 22.8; 21.8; 21.7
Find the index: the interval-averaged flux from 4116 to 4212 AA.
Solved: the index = 24.2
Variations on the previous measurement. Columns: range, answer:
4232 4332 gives 22.2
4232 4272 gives 23.2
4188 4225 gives 24.1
